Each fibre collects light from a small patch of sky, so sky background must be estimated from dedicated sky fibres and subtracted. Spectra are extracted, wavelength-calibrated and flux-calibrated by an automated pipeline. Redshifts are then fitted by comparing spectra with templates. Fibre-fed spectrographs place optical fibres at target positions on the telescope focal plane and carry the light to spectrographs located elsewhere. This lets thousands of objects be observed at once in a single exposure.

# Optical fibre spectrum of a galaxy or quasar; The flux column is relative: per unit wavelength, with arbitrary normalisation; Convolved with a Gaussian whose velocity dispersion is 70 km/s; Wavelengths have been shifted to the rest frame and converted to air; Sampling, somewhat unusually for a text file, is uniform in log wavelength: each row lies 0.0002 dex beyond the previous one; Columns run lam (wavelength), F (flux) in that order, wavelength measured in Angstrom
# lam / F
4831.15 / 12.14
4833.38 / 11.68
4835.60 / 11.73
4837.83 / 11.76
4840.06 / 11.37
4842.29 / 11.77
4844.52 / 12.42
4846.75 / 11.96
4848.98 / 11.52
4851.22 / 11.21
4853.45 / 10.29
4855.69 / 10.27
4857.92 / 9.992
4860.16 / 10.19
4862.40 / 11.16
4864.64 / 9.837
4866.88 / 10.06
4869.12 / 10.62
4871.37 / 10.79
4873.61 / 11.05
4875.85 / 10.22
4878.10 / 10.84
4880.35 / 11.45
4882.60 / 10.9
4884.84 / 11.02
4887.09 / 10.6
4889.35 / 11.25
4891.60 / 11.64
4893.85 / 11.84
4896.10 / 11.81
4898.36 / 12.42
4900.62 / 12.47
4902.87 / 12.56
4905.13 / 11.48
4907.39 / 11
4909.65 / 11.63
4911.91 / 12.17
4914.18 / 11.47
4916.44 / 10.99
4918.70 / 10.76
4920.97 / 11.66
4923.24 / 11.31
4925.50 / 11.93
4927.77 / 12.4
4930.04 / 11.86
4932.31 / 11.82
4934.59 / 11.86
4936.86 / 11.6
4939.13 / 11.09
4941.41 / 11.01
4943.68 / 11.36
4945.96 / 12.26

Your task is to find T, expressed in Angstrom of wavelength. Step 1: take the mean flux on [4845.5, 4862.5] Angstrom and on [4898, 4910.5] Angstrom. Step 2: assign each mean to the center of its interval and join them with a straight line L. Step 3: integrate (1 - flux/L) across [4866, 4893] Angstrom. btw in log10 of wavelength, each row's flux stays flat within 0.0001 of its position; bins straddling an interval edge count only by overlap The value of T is 1.15 Angstrom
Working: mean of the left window 10.8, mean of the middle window 10.9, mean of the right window 11.9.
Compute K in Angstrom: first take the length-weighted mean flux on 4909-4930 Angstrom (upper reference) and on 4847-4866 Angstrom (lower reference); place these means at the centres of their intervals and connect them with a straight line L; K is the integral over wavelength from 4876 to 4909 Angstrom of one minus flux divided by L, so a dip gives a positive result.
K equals -0.9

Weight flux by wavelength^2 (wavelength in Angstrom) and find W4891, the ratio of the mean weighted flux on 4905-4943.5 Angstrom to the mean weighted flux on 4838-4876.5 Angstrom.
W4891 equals 1.1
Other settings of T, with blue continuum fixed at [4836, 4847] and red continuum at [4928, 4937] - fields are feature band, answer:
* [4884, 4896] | 0.5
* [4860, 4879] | 2.1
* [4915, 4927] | 0.5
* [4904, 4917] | 0.4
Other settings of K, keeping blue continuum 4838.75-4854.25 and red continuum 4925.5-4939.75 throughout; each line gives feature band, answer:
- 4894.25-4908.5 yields -0.3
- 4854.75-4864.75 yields 1.1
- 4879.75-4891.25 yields 0.6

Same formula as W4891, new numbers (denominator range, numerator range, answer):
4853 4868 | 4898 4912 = 1.18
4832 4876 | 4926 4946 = 1.10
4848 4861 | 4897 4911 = 1.15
